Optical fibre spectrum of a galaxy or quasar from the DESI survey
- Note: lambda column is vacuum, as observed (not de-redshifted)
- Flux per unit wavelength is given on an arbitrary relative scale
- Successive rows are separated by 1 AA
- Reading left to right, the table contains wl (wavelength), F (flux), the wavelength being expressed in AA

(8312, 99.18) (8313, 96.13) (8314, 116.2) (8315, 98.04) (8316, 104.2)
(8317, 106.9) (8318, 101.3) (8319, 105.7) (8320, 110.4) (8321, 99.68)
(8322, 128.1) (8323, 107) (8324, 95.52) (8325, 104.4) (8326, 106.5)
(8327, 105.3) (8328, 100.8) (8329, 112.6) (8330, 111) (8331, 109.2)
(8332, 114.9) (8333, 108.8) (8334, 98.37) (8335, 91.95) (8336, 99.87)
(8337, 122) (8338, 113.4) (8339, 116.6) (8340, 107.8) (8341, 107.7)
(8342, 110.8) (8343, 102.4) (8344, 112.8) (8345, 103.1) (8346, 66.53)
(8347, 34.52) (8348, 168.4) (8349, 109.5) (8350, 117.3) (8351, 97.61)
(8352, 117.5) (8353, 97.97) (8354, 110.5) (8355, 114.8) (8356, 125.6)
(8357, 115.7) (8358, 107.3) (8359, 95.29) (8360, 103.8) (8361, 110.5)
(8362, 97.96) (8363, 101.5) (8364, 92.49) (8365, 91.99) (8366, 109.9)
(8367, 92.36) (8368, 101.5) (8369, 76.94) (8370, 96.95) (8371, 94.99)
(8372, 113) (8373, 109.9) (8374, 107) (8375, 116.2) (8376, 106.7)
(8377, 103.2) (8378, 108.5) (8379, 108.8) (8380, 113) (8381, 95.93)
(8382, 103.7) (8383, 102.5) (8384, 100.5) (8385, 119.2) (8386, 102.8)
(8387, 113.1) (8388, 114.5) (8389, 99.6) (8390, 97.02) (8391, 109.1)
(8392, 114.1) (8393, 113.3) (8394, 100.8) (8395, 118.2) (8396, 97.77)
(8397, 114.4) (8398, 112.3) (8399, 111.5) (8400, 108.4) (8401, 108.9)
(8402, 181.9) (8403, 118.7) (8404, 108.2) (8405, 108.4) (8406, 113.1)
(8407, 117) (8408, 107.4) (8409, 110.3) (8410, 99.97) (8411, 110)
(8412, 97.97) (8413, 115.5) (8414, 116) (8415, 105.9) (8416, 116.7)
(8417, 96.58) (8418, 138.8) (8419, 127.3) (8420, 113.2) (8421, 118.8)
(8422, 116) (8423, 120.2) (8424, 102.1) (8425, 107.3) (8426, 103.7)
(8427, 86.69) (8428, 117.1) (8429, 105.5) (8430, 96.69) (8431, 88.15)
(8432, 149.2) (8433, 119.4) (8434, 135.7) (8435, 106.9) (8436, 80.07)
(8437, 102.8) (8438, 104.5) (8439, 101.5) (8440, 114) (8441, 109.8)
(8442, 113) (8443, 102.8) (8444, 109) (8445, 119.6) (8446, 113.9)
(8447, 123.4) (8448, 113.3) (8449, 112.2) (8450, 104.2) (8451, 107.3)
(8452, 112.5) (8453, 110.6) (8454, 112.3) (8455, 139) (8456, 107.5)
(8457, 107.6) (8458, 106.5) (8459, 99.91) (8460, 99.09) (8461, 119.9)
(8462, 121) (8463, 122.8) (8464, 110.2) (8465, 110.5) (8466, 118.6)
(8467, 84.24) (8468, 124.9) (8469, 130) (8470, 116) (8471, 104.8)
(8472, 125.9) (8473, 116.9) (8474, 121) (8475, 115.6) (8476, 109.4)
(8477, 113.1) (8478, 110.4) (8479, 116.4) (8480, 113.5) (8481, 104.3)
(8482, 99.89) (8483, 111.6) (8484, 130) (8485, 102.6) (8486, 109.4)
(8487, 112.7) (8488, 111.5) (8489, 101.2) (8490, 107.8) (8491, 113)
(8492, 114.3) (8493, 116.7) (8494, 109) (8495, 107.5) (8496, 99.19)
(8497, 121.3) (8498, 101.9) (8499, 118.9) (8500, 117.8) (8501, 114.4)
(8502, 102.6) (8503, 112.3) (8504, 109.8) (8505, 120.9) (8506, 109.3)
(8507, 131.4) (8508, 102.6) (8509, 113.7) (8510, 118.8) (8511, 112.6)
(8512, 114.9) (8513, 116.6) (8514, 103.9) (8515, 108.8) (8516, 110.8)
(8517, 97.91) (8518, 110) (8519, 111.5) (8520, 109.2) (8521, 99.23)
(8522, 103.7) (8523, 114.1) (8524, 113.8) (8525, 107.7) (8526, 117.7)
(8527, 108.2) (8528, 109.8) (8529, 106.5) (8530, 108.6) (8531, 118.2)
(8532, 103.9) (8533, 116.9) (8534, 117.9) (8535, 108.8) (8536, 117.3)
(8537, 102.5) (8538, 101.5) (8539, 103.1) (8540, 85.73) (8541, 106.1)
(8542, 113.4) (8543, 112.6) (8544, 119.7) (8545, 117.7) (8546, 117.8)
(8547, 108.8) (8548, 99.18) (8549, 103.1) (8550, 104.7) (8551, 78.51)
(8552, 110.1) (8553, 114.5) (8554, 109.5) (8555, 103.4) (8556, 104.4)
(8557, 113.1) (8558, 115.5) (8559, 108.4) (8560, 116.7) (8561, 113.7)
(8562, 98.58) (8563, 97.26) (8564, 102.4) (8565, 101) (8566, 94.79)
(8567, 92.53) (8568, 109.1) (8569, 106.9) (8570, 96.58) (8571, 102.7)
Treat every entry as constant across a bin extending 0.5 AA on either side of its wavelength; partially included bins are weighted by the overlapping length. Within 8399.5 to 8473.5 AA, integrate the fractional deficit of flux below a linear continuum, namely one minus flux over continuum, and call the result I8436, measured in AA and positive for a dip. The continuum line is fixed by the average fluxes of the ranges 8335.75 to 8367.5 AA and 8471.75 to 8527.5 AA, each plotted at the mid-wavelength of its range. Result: -2.4 AA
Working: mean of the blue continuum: 106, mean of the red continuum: 112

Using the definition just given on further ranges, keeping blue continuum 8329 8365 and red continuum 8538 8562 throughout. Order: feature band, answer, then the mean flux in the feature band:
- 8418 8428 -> -0.54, 112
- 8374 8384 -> 0.00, 106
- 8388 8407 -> -1.22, 113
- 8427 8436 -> -0.40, 111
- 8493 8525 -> -1.12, 111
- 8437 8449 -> -0.48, 111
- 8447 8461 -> -0.55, 111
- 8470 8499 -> -1.26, 112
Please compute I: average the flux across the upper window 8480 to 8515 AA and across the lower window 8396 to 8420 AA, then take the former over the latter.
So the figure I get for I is 0.97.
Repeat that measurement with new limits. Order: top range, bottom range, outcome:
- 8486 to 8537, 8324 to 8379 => 1.06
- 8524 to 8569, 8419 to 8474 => 0.96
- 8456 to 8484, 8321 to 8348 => 1.08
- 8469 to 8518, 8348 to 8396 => 1.05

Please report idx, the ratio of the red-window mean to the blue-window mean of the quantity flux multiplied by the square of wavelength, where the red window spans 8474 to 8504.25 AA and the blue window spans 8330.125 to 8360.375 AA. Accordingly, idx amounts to 1.1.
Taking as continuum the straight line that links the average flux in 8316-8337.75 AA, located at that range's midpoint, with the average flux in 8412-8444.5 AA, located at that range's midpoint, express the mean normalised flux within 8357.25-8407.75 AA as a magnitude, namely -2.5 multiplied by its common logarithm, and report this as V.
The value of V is 0.01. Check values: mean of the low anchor 107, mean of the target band 107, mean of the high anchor 110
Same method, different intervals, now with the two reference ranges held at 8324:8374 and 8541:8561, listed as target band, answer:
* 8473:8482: -0.05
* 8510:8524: -0.01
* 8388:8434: -0.06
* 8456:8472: -0.05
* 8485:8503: -0.03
